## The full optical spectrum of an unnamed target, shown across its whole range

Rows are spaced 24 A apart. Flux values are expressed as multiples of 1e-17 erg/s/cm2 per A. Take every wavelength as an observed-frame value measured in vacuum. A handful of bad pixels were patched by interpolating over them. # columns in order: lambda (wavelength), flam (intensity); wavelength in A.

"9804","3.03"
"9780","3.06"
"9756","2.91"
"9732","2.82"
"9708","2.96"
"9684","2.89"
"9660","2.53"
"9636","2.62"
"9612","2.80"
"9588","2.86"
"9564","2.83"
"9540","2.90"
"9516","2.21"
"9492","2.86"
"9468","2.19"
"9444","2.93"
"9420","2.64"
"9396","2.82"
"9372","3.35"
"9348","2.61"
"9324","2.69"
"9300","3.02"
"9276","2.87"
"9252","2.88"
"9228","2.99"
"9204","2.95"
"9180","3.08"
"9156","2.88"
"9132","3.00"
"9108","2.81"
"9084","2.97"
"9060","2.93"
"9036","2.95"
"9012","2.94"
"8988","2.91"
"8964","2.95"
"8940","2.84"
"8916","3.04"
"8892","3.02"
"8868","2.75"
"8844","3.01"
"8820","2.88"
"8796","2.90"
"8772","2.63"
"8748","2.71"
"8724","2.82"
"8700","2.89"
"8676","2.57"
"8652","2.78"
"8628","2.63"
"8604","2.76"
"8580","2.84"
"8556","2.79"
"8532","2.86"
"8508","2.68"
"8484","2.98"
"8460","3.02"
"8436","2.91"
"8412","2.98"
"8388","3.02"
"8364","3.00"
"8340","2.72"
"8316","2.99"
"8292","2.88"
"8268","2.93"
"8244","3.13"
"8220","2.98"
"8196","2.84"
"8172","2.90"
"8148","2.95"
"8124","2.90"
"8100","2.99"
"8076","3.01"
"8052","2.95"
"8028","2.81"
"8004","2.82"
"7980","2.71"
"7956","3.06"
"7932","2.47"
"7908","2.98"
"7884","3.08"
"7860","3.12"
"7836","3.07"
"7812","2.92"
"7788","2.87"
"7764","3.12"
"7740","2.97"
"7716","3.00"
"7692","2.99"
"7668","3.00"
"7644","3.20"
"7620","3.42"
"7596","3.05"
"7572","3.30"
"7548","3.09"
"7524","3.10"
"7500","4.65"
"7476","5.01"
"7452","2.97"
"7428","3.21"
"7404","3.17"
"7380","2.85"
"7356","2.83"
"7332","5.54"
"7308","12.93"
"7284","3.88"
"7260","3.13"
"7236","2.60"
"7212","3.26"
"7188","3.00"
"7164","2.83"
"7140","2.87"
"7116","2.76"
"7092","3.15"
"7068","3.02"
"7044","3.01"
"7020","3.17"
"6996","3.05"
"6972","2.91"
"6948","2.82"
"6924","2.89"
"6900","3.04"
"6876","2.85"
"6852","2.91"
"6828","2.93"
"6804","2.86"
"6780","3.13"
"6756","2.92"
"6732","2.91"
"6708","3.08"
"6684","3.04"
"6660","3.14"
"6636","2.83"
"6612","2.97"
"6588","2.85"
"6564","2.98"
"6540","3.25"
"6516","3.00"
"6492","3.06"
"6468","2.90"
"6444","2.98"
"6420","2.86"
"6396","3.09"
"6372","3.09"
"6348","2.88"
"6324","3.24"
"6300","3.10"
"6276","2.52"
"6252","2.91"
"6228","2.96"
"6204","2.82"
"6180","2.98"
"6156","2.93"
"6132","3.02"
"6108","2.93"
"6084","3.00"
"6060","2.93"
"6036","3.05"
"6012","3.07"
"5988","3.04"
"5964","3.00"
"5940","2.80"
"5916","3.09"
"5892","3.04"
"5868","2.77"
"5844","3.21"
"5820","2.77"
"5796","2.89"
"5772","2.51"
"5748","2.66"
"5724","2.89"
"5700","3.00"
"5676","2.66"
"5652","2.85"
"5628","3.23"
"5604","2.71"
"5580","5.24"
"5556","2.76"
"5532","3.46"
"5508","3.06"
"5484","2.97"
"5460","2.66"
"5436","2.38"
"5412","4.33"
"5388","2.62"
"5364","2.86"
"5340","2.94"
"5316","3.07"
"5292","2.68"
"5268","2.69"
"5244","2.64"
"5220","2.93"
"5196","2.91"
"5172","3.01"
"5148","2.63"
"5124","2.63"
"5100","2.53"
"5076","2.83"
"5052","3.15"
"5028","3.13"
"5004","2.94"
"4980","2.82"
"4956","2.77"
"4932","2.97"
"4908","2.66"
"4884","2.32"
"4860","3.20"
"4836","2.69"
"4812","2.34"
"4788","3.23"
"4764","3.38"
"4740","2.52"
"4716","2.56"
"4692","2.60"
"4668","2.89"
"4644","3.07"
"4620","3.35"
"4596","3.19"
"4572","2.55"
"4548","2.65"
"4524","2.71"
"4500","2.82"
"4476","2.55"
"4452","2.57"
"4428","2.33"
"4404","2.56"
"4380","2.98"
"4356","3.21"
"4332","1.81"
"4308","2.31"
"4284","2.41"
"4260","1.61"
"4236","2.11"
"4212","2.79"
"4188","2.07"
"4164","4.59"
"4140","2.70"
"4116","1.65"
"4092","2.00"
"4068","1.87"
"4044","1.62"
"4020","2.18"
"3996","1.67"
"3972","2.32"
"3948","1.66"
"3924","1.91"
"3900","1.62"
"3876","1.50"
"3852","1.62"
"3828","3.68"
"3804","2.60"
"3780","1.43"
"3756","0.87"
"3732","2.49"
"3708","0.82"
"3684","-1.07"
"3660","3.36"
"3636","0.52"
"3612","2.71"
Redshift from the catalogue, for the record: 0.113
